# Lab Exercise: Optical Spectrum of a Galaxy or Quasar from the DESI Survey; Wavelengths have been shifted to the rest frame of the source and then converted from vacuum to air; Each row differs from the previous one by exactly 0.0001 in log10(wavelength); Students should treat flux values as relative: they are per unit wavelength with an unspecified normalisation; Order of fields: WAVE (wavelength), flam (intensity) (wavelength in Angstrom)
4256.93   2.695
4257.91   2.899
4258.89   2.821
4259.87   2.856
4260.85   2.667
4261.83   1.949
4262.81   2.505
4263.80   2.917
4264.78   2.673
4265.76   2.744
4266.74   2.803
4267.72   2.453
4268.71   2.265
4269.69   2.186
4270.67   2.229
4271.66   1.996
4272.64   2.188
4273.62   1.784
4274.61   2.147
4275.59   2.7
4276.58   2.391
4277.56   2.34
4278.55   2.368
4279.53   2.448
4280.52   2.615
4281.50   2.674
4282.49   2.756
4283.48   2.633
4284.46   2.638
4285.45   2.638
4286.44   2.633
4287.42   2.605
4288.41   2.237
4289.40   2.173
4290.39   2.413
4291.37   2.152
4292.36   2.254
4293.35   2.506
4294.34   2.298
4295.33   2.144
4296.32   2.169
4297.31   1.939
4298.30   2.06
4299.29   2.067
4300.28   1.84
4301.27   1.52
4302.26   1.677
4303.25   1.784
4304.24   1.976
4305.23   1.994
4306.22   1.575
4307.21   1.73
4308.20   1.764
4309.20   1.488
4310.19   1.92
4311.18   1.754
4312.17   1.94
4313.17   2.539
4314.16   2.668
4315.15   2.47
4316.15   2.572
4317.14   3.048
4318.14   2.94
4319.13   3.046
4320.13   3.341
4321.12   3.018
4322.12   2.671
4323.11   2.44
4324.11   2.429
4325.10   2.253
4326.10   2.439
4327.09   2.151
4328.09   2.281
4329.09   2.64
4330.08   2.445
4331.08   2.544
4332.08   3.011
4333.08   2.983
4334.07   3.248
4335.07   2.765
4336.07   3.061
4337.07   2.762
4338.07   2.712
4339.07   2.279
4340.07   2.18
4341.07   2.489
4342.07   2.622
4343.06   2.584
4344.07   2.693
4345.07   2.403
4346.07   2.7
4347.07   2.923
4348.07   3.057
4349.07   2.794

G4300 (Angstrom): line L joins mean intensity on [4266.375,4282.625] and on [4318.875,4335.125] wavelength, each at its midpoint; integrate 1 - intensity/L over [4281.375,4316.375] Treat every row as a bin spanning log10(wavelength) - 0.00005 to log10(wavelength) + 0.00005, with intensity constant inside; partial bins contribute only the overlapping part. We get 4.7 Angstrom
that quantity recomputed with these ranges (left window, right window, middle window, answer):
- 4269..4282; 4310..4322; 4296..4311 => 4.14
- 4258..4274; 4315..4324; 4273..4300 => 2.50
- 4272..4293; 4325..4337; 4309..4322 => 0.22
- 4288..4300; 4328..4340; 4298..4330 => 2.77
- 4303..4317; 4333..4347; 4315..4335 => -2.99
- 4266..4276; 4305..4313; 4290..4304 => -0.73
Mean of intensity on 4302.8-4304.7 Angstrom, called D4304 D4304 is 1.88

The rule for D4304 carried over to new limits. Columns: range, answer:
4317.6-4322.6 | 3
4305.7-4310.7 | 1.7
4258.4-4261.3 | 2.78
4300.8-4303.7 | 1.66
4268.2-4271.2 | 2.22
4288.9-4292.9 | 2.25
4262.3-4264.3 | 2.7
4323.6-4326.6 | 2.38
